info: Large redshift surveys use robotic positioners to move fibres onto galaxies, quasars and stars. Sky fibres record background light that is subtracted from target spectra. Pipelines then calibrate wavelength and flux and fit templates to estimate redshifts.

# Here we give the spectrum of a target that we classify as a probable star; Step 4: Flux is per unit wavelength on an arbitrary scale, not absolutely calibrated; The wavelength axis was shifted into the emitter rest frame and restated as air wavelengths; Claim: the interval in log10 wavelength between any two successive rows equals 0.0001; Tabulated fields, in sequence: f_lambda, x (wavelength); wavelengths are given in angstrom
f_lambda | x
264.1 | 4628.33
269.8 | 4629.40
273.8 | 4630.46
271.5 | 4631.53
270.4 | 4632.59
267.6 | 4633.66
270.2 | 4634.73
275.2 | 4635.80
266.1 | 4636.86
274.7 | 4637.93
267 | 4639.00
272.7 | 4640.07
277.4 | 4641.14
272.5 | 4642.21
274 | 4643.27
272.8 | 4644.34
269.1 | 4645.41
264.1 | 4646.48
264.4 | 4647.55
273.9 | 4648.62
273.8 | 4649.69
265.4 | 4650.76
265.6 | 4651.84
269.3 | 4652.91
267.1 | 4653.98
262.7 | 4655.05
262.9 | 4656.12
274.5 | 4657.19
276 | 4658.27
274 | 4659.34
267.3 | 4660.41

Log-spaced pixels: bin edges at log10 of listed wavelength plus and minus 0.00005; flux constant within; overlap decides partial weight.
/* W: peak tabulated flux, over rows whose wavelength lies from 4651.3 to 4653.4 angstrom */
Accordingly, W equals 269.3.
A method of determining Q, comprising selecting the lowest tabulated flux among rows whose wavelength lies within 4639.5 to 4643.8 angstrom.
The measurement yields 272.5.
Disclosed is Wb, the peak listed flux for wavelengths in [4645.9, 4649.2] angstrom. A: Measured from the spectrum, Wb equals 273.9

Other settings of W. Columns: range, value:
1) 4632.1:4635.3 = 270.4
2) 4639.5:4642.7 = 277.4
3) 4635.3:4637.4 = 275.2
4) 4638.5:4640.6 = 272.7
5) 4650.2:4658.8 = 276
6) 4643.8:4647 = 272.8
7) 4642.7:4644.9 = 274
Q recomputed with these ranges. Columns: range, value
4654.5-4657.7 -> 262.7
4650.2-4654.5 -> 265.4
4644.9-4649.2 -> 264.1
